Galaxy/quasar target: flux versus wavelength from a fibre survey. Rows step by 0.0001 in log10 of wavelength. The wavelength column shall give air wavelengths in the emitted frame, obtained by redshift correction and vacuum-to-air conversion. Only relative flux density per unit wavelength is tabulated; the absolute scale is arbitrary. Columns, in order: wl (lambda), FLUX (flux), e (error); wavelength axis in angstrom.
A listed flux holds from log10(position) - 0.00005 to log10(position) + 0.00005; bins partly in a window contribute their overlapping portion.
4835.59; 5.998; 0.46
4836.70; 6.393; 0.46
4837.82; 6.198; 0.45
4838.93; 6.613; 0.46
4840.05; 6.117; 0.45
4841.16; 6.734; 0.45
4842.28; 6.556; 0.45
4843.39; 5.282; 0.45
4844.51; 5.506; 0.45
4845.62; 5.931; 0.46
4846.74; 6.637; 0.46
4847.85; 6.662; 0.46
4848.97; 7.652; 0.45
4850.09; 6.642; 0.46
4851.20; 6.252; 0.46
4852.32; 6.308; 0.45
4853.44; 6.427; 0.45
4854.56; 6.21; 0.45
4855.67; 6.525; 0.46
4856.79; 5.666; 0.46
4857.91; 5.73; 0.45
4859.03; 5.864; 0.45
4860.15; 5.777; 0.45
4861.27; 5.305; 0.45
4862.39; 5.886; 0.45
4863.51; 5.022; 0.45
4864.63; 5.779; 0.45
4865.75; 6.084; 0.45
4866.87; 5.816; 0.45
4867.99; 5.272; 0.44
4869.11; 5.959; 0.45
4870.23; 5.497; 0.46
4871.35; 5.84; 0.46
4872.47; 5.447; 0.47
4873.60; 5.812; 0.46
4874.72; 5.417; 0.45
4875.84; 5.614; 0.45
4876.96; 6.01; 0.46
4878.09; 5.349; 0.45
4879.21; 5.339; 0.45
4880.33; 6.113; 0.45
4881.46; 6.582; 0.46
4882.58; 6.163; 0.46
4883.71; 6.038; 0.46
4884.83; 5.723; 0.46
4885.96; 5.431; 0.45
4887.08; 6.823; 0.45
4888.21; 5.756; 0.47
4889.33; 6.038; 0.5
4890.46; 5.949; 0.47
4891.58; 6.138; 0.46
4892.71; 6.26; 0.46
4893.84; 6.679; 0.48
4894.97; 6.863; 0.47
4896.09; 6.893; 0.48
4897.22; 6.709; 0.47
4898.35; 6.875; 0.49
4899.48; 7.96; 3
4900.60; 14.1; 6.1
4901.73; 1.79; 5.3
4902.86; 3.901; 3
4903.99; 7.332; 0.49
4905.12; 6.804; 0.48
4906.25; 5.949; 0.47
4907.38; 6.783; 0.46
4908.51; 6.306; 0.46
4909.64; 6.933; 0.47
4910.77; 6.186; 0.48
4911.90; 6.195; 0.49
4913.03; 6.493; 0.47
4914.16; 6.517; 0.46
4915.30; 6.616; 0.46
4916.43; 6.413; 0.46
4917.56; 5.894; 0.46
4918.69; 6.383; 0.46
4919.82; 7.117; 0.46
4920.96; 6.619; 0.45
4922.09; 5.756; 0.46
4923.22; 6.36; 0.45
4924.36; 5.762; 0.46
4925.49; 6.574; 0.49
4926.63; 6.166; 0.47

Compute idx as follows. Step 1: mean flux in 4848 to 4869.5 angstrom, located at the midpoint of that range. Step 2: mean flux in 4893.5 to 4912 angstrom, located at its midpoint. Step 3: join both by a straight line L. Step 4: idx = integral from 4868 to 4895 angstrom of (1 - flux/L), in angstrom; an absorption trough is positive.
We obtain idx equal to 2.0 angstrom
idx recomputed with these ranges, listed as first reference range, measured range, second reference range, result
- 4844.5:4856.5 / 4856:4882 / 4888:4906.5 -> 3.24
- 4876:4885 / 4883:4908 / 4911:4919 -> -1.58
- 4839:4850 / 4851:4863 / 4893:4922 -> 0.81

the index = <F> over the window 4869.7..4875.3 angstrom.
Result 5.6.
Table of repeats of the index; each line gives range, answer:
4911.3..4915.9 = 6.45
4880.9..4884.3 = 6.26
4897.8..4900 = 7.4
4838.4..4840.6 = 6.35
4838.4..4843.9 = 6.27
